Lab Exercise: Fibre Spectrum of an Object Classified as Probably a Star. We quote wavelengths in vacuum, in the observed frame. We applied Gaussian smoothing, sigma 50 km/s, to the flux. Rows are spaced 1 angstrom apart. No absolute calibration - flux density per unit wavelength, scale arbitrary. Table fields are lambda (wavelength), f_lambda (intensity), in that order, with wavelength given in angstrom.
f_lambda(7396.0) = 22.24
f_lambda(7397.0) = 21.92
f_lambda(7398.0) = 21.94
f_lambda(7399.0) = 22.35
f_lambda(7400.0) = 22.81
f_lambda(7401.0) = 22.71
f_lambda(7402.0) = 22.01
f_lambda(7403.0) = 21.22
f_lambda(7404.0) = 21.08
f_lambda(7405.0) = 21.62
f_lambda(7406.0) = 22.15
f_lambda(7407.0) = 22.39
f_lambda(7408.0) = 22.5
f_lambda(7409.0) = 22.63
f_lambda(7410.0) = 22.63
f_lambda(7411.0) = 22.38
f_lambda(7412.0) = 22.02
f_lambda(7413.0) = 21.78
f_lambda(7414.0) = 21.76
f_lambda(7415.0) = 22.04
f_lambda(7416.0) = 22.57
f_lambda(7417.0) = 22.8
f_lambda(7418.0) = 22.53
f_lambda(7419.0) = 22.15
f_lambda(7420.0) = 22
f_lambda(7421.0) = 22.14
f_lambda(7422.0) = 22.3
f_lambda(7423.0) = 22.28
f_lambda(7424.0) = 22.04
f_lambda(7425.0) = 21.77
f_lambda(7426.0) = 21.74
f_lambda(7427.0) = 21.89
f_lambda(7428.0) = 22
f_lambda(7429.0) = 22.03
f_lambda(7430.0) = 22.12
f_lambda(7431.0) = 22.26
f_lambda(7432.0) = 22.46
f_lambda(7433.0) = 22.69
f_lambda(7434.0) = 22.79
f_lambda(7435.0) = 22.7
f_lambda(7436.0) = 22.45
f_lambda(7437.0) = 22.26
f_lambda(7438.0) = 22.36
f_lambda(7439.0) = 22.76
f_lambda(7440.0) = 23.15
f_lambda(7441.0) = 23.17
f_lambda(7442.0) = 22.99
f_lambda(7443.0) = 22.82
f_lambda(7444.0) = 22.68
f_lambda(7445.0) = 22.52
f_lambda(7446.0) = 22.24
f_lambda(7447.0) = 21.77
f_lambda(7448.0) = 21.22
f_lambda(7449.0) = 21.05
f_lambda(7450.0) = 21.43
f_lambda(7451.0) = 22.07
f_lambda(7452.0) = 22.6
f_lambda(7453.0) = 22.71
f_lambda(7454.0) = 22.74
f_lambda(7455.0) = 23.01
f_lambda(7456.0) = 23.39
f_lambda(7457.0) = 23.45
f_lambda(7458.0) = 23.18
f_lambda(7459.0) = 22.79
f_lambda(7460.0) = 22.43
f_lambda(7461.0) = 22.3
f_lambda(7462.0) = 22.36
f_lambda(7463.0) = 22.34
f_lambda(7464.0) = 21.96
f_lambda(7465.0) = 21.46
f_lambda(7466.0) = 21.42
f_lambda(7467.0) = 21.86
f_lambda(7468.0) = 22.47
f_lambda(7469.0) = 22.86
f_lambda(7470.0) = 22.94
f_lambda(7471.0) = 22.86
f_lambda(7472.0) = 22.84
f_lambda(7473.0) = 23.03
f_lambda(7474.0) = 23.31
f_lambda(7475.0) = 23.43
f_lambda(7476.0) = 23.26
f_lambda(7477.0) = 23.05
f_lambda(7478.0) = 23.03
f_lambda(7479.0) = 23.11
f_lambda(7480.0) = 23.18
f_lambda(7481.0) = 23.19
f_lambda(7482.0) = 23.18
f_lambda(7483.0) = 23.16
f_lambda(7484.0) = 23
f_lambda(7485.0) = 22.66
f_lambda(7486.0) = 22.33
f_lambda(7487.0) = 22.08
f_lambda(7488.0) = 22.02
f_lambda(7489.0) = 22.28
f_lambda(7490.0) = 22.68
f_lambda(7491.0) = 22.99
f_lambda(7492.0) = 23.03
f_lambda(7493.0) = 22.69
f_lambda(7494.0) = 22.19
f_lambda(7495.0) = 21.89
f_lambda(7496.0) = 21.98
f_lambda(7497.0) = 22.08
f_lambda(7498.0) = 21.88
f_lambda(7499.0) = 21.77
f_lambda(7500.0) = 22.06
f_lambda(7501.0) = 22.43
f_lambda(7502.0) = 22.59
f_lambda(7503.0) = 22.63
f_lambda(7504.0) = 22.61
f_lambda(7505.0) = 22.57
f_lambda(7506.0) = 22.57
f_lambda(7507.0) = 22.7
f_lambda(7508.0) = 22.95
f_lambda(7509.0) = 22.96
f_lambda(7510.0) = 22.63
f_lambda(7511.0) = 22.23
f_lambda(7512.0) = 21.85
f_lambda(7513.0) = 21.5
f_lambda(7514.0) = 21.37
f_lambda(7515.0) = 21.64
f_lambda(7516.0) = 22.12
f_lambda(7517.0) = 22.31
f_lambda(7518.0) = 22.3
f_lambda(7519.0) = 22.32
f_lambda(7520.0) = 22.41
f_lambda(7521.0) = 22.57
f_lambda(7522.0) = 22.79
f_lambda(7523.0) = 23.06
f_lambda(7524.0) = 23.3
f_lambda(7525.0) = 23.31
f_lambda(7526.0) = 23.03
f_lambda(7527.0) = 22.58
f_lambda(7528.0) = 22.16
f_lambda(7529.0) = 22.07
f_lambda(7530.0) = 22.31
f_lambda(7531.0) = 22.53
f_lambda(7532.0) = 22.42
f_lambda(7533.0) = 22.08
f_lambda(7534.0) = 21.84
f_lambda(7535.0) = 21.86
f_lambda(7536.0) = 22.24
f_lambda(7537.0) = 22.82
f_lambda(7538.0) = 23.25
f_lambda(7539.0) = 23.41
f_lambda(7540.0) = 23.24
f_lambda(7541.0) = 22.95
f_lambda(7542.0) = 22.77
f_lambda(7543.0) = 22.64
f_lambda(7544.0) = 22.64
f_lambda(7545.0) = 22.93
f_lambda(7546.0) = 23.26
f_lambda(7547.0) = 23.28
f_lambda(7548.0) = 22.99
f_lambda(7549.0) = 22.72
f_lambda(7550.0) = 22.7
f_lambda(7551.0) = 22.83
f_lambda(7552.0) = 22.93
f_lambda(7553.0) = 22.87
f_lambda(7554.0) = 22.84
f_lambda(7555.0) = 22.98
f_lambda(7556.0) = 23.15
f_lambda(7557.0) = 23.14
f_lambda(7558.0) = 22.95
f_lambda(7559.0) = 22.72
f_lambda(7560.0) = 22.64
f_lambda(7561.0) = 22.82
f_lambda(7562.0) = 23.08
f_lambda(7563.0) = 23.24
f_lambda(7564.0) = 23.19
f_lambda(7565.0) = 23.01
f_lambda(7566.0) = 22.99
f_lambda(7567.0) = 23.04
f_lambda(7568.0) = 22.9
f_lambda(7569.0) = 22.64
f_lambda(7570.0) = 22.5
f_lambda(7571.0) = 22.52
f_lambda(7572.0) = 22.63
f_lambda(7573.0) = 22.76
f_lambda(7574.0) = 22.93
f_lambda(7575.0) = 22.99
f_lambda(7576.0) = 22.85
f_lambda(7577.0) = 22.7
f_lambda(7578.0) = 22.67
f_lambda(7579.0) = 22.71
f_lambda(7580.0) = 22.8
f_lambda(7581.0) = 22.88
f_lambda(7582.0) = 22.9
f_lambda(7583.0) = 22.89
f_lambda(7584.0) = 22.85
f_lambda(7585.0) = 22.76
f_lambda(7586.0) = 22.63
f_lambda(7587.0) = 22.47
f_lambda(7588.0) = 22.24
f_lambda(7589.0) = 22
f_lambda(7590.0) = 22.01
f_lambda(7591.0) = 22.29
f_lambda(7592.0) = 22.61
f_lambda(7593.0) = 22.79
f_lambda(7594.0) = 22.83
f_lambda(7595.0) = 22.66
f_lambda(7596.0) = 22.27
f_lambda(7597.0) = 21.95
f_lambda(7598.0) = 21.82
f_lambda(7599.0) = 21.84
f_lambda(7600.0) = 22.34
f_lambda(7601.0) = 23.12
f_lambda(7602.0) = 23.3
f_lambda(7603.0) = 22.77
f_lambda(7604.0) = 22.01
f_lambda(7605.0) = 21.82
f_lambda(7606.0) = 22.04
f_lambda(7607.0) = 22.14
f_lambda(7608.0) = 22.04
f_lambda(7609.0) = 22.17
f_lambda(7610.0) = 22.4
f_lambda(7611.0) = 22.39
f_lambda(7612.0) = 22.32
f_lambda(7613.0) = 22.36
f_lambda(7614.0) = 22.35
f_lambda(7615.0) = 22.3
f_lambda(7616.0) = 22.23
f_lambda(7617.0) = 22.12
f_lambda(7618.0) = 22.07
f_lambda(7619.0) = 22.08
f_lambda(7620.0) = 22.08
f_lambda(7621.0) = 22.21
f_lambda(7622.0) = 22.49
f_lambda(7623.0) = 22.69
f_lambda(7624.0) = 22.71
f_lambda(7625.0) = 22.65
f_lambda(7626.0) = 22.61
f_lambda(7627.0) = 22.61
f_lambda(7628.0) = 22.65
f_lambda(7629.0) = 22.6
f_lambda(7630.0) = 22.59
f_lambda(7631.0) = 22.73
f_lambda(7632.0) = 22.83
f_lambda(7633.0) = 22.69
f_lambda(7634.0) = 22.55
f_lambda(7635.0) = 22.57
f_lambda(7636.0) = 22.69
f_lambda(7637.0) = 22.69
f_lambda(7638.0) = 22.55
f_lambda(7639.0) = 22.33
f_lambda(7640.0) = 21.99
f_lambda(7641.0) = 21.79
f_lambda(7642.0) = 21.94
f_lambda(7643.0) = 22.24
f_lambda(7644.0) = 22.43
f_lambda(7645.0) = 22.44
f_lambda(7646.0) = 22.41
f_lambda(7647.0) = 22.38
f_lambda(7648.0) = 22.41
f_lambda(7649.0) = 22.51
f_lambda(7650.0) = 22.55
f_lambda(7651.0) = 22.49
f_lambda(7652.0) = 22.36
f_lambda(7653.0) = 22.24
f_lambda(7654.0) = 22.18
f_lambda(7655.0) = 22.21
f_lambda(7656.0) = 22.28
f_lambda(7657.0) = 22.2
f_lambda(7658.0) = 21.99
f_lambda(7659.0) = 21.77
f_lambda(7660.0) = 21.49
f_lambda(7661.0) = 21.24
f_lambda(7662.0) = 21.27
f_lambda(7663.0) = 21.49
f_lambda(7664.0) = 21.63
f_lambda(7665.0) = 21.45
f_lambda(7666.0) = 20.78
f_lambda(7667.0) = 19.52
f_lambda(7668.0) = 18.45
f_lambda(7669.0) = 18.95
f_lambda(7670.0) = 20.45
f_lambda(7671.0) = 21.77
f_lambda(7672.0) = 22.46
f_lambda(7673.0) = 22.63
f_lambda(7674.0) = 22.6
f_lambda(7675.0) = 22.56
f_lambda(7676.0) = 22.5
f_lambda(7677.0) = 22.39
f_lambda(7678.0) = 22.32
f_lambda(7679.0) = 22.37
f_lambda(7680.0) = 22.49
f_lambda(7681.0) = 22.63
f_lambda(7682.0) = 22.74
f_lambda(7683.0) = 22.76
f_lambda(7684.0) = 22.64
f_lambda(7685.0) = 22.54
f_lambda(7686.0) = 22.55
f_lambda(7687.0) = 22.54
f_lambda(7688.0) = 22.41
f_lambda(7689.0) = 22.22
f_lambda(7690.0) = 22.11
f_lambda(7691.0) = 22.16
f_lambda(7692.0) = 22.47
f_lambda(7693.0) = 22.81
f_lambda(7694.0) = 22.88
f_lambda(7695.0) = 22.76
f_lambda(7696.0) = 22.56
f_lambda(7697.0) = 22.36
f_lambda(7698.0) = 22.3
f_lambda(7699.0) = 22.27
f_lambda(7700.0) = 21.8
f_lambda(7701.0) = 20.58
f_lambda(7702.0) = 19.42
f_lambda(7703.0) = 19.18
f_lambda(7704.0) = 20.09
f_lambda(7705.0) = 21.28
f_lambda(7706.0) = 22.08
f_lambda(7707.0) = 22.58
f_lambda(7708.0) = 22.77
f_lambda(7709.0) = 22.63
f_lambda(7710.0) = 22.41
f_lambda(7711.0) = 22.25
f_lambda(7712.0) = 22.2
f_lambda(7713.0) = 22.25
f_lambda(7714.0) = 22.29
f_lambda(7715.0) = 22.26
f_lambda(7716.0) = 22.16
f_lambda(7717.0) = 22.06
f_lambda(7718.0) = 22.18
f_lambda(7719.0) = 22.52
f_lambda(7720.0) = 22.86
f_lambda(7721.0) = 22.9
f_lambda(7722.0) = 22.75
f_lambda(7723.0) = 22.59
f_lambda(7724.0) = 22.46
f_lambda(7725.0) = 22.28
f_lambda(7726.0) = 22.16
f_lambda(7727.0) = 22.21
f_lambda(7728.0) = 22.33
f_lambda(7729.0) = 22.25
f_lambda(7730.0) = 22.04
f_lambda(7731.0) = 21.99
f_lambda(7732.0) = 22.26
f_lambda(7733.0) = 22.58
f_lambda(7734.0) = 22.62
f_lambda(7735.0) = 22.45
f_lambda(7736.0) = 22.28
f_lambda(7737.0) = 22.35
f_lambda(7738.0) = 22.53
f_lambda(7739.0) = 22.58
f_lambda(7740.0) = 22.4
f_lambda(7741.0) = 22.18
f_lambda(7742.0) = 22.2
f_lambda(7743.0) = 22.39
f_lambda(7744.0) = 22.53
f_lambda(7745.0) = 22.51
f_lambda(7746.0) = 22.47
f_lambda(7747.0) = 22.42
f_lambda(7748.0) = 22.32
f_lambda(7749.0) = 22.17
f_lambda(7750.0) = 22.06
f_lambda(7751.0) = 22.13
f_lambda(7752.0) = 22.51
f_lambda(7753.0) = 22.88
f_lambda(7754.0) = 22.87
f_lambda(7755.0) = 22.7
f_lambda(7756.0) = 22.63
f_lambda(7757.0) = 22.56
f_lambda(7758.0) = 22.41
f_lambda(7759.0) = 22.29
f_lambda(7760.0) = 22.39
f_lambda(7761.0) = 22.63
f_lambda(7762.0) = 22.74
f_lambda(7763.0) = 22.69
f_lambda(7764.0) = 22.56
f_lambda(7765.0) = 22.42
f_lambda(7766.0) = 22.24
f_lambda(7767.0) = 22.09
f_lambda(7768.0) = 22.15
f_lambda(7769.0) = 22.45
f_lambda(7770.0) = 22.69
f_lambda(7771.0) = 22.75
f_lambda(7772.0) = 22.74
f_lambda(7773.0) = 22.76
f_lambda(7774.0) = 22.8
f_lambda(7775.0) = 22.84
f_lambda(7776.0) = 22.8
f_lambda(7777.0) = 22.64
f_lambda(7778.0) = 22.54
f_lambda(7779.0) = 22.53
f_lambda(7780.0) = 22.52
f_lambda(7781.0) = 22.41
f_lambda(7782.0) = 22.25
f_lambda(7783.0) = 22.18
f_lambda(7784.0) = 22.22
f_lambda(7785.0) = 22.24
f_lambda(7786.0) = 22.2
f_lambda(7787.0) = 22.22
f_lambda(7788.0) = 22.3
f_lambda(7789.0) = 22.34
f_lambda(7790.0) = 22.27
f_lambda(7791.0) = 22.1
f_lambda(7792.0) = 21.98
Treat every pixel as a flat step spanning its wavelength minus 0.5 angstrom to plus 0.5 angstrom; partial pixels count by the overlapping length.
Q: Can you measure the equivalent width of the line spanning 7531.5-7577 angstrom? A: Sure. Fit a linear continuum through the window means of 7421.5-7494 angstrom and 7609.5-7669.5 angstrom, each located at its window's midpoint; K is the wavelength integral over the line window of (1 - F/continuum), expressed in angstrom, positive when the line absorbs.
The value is -1.1 angstrom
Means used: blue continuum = 22.5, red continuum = 22.1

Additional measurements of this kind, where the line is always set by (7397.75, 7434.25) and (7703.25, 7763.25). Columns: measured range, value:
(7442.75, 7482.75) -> -0.7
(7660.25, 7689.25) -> 0.7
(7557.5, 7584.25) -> -0.7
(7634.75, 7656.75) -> 0.0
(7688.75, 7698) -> -0.1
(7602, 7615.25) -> 0.0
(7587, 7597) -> -0.1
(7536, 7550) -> -0.4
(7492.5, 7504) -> 0.0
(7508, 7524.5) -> -0.1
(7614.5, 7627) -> 0.0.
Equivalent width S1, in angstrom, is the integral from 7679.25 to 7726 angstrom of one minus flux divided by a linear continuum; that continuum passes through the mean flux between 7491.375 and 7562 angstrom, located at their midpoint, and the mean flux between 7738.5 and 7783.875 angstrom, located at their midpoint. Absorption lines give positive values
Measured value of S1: 0.6 angstrom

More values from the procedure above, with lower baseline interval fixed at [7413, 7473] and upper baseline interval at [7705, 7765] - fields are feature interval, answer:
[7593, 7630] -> 0.04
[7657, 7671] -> 0.94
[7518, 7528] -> -0.17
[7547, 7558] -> -0.27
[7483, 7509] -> -0.08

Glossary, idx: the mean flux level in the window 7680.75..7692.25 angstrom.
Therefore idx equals 22.5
